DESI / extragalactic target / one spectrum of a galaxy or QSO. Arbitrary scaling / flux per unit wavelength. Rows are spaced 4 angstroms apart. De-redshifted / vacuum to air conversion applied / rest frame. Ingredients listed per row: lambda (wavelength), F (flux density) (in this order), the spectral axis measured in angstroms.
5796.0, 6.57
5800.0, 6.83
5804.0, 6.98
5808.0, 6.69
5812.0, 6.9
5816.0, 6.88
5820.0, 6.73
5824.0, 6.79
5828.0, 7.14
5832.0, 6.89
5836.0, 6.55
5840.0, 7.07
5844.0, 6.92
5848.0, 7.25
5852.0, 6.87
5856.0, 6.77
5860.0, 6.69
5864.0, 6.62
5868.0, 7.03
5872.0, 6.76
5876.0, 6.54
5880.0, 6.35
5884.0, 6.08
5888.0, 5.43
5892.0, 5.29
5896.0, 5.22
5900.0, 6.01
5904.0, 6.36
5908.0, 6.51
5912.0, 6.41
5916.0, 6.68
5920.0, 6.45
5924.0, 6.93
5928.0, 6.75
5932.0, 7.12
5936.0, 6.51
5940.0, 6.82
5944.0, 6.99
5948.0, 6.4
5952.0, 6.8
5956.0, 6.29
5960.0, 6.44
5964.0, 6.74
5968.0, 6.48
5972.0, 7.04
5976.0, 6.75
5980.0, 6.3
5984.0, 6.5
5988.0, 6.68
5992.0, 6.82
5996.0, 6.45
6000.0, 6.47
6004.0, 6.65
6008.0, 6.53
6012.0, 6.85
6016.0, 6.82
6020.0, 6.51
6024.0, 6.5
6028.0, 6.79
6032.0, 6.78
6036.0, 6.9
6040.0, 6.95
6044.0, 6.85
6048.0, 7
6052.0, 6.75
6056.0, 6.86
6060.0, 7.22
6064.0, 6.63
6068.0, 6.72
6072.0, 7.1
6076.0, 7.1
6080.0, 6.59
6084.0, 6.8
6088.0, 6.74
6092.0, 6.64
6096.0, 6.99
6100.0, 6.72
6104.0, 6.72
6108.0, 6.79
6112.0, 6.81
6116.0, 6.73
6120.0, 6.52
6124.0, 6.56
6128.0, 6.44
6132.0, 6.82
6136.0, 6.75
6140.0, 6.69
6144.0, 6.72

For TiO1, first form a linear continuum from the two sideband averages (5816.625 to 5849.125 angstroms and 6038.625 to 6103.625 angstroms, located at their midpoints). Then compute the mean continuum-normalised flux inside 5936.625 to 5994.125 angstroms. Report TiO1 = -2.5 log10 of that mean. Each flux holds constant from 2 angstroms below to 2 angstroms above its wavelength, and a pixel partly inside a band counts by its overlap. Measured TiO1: 0.04 mag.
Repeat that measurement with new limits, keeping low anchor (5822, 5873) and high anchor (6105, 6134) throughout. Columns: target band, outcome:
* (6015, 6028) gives 0.02 mag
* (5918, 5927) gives 0.02 mag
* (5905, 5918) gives 0.05 mag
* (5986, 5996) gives 0.01 mag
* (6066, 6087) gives -0.02 mag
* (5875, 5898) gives 0.18 mag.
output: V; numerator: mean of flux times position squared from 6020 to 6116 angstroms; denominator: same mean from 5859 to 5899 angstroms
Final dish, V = 1.2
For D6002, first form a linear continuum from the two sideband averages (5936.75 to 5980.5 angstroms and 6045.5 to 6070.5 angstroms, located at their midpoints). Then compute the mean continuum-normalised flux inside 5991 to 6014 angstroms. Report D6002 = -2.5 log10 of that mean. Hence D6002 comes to 0.020 mag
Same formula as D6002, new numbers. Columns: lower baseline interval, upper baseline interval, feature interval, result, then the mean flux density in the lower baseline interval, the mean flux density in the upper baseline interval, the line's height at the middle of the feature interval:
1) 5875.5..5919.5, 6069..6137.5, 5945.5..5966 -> -0.05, 6.08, 6.75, 6.27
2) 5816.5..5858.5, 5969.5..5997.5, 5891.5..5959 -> 0.05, 6.89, 6.65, 6.75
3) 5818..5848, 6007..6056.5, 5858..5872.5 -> 0.02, 6.9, 6.78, 6.88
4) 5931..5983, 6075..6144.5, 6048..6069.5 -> -0.02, 6.66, 6.72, 6.7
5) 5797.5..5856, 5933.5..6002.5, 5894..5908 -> 0.14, 6.89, 6.62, 6.75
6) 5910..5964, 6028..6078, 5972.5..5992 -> 0.02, 6.66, 6.9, 6.76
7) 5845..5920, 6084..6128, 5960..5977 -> -0.03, 6.39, 6.71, 6.51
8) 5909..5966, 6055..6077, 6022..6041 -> 0.01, 6.66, 6.93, 6.86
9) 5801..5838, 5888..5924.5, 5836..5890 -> -0.03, 6.84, 6.13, 6.49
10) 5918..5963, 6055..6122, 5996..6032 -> 0.02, 6.68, 6.8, 6.74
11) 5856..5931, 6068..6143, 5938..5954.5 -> -0.05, 6.36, 6.75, 6.46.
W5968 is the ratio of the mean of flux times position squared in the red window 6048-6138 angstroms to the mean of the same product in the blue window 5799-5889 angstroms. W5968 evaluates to 1.09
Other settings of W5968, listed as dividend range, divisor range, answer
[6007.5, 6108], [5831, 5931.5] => 1.11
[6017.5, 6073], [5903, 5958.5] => 1.07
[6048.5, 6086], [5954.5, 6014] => 1.07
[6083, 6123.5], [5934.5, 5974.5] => 1.06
